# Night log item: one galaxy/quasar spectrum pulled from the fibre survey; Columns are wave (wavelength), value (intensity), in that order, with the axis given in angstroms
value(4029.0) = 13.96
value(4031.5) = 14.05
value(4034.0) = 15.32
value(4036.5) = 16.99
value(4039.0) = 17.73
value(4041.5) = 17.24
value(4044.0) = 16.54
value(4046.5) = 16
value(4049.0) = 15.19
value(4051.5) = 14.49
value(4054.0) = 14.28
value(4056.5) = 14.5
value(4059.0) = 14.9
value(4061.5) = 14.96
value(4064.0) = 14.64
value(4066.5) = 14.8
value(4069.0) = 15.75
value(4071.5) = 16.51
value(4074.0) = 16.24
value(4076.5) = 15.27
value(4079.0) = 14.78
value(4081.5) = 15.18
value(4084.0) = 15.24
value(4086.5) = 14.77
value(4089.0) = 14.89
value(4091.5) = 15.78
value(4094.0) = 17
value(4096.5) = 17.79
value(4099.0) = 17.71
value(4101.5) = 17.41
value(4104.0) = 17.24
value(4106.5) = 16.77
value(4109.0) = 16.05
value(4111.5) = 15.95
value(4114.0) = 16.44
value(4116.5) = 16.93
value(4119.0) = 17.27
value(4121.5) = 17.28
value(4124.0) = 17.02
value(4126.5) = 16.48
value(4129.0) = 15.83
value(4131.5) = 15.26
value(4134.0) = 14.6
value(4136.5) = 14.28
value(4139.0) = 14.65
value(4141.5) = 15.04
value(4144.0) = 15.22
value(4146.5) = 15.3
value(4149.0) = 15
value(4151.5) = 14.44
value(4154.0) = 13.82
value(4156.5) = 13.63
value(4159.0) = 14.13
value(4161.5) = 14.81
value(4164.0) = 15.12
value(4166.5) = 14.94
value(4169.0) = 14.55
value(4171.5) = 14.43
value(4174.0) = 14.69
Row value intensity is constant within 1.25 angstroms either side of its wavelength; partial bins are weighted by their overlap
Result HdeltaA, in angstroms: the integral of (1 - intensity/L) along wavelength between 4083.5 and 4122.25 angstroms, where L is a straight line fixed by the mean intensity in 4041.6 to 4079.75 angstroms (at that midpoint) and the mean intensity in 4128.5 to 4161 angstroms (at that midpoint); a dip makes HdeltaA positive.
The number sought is -4.0 angstroms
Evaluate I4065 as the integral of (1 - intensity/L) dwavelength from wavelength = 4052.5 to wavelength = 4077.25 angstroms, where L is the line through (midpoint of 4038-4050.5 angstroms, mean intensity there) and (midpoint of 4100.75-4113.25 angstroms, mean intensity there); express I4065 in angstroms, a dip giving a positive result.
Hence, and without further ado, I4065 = 2.0 angstroms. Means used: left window 16.5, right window 16.6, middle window 15.2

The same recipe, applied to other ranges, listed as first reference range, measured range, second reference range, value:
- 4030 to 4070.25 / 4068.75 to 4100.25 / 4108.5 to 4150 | -0.6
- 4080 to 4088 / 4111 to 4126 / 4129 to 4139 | -1.9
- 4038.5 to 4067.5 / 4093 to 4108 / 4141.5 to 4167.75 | -2.3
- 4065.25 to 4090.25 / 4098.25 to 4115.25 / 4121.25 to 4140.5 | -1.4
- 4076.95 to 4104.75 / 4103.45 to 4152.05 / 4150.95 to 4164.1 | -2.4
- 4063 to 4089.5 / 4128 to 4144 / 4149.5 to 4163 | -0.5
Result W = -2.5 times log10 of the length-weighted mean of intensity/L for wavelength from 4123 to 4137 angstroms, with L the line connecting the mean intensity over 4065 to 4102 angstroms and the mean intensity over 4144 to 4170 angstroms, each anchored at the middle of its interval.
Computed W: -0.04 mag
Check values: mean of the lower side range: 15.9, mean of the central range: 15.6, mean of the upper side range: 14.6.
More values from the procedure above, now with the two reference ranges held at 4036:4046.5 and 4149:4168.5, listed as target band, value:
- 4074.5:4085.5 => 0.07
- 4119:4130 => -0.10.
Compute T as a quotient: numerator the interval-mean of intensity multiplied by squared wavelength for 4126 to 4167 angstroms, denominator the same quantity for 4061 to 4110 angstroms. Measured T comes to 0.96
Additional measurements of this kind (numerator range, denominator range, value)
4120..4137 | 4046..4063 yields 1.11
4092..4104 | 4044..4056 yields 1.17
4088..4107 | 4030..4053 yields 1.09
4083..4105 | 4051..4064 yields 1.14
